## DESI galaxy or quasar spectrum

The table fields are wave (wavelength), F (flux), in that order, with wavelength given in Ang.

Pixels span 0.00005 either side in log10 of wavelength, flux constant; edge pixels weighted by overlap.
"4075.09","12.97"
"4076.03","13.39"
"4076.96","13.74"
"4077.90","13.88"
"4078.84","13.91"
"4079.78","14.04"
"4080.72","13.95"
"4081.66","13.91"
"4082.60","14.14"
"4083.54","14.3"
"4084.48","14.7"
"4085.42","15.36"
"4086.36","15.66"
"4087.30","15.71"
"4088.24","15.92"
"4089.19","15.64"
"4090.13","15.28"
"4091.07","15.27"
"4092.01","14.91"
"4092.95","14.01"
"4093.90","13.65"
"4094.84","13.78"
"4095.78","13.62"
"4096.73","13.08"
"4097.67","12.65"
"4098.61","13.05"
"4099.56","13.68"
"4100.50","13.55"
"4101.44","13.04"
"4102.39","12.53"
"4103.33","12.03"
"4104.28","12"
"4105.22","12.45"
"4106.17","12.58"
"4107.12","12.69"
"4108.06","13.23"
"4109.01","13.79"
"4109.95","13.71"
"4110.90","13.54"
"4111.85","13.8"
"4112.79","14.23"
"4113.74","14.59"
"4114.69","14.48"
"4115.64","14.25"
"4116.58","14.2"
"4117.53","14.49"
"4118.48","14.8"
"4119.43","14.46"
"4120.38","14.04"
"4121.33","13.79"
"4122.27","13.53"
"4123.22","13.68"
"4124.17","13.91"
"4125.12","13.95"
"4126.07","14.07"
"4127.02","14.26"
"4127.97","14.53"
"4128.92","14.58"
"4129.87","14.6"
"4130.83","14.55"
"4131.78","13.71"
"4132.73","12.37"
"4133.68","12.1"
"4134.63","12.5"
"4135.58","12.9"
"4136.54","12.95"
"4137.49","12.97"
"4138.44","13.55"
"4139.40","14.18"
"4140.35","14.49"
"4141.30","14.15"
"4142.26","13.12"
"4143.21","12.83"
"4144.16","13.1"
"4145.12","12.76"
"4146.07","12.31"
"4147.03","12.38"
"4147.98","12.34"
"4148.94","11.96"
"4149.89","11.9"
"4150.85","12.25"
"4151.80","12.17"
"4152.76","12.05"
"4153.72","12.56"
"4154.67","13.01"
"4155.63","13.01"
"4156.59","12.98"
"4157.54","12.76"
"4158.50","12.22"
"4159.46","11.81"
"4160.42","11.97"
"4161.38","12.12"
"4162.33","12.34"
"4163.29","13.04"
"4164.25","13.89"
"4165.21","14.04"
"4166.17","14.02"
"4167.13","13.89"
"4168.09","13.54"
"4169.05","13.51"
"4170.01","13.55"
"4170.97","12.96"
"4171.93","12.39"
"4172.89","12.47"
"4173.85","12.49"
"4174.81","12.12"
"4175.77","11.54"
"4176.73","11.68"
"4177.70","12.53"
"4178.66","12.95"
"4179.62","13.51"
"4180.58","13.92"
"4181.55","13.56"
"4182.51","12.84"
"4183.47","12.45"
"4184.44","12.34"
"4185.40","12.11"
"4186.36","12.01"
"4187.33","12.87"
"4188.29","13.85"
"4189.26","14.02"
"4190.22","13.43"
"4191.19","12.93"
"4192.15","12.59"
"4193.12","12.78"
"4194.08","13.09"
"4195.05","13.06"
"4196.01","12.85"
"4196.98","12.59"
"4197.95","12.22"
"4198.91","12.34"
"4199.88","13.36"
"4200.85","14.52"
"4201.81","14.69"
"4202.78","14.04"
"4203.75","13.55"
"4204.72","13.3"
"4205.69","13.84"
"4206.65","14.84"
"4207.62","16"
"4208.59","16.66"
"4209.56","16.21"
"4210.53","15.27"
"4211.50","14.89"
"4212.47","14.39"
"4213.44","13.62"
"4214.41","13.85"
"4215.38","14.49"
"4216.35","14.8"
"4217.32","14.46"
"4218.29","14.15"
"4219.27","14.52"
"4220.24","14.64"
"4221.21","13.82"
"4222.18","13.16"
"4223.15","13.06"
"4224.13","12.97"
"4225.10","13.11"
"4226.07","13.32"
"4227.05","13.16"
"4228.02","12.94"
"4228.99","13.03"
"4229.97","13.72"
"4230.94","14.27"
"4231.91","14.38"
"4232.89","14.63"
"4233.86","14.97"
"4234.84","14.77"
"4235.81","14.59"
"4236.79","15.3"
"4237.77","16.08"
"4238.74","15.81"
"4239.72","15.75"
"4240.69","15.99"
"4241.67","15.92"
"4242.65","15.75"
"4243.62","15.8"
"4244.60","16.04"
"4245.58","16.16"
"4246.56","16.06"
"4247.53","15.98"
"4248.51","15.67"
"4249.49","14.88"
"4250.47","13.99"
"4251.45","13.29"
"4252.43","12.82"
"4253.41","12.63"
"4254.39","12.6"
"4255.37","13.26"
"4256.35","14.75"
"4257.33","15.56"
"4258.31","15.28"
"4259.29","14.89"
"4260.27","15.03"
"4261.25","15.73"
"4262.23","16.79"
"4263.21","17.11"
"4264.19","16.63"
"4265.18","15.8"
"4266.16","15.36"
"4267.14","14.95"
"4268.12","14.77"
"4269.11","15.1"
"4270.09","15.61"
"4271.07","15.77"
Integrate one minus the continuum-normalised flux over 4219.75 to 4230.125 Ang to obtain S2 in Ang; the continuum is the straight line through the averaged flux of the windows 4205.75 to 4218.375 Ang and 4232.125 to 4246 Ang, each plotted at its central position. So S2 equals 1.3 Ang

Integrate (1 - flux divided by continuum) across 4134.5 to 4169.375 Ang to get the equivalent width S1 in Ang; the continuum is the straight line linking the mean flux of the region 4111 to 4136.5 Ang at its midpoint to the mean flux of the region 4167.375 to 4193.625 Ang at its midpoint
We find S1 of 1.2 Ang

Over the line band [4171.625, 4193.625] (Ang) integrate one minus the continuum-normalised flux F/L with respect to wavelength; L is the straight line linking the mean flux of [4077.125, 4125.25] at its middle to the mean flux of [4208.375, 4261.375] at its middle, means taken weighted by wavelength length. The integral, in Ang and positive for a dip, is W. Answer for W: 2.4 Ang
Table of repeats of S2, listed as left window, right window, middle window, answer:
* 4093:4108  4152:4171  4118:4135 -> -1.17 Ang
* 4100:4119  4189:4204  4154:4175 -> 0.65 Ang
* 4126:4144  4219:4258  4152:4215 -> 3.37 Ang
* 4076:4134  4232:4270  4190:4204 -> 1.44 Ang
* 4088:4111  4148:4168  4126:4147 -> -0.68 Ang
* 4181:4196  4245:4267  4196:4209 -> -0.55 Ang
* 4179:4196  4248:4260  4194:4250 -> -3.45 Ang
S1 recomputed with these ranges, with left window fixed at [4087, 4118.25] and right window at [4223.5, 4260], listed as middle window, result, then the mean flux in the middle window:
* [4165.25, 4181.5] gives 1.4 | 13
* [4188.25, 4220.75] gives 0.9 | 14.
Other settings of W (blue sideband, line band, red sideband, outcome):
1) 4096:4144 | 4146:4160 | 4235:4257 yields 1.6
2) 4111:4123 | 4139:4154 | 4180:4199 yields 1.0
